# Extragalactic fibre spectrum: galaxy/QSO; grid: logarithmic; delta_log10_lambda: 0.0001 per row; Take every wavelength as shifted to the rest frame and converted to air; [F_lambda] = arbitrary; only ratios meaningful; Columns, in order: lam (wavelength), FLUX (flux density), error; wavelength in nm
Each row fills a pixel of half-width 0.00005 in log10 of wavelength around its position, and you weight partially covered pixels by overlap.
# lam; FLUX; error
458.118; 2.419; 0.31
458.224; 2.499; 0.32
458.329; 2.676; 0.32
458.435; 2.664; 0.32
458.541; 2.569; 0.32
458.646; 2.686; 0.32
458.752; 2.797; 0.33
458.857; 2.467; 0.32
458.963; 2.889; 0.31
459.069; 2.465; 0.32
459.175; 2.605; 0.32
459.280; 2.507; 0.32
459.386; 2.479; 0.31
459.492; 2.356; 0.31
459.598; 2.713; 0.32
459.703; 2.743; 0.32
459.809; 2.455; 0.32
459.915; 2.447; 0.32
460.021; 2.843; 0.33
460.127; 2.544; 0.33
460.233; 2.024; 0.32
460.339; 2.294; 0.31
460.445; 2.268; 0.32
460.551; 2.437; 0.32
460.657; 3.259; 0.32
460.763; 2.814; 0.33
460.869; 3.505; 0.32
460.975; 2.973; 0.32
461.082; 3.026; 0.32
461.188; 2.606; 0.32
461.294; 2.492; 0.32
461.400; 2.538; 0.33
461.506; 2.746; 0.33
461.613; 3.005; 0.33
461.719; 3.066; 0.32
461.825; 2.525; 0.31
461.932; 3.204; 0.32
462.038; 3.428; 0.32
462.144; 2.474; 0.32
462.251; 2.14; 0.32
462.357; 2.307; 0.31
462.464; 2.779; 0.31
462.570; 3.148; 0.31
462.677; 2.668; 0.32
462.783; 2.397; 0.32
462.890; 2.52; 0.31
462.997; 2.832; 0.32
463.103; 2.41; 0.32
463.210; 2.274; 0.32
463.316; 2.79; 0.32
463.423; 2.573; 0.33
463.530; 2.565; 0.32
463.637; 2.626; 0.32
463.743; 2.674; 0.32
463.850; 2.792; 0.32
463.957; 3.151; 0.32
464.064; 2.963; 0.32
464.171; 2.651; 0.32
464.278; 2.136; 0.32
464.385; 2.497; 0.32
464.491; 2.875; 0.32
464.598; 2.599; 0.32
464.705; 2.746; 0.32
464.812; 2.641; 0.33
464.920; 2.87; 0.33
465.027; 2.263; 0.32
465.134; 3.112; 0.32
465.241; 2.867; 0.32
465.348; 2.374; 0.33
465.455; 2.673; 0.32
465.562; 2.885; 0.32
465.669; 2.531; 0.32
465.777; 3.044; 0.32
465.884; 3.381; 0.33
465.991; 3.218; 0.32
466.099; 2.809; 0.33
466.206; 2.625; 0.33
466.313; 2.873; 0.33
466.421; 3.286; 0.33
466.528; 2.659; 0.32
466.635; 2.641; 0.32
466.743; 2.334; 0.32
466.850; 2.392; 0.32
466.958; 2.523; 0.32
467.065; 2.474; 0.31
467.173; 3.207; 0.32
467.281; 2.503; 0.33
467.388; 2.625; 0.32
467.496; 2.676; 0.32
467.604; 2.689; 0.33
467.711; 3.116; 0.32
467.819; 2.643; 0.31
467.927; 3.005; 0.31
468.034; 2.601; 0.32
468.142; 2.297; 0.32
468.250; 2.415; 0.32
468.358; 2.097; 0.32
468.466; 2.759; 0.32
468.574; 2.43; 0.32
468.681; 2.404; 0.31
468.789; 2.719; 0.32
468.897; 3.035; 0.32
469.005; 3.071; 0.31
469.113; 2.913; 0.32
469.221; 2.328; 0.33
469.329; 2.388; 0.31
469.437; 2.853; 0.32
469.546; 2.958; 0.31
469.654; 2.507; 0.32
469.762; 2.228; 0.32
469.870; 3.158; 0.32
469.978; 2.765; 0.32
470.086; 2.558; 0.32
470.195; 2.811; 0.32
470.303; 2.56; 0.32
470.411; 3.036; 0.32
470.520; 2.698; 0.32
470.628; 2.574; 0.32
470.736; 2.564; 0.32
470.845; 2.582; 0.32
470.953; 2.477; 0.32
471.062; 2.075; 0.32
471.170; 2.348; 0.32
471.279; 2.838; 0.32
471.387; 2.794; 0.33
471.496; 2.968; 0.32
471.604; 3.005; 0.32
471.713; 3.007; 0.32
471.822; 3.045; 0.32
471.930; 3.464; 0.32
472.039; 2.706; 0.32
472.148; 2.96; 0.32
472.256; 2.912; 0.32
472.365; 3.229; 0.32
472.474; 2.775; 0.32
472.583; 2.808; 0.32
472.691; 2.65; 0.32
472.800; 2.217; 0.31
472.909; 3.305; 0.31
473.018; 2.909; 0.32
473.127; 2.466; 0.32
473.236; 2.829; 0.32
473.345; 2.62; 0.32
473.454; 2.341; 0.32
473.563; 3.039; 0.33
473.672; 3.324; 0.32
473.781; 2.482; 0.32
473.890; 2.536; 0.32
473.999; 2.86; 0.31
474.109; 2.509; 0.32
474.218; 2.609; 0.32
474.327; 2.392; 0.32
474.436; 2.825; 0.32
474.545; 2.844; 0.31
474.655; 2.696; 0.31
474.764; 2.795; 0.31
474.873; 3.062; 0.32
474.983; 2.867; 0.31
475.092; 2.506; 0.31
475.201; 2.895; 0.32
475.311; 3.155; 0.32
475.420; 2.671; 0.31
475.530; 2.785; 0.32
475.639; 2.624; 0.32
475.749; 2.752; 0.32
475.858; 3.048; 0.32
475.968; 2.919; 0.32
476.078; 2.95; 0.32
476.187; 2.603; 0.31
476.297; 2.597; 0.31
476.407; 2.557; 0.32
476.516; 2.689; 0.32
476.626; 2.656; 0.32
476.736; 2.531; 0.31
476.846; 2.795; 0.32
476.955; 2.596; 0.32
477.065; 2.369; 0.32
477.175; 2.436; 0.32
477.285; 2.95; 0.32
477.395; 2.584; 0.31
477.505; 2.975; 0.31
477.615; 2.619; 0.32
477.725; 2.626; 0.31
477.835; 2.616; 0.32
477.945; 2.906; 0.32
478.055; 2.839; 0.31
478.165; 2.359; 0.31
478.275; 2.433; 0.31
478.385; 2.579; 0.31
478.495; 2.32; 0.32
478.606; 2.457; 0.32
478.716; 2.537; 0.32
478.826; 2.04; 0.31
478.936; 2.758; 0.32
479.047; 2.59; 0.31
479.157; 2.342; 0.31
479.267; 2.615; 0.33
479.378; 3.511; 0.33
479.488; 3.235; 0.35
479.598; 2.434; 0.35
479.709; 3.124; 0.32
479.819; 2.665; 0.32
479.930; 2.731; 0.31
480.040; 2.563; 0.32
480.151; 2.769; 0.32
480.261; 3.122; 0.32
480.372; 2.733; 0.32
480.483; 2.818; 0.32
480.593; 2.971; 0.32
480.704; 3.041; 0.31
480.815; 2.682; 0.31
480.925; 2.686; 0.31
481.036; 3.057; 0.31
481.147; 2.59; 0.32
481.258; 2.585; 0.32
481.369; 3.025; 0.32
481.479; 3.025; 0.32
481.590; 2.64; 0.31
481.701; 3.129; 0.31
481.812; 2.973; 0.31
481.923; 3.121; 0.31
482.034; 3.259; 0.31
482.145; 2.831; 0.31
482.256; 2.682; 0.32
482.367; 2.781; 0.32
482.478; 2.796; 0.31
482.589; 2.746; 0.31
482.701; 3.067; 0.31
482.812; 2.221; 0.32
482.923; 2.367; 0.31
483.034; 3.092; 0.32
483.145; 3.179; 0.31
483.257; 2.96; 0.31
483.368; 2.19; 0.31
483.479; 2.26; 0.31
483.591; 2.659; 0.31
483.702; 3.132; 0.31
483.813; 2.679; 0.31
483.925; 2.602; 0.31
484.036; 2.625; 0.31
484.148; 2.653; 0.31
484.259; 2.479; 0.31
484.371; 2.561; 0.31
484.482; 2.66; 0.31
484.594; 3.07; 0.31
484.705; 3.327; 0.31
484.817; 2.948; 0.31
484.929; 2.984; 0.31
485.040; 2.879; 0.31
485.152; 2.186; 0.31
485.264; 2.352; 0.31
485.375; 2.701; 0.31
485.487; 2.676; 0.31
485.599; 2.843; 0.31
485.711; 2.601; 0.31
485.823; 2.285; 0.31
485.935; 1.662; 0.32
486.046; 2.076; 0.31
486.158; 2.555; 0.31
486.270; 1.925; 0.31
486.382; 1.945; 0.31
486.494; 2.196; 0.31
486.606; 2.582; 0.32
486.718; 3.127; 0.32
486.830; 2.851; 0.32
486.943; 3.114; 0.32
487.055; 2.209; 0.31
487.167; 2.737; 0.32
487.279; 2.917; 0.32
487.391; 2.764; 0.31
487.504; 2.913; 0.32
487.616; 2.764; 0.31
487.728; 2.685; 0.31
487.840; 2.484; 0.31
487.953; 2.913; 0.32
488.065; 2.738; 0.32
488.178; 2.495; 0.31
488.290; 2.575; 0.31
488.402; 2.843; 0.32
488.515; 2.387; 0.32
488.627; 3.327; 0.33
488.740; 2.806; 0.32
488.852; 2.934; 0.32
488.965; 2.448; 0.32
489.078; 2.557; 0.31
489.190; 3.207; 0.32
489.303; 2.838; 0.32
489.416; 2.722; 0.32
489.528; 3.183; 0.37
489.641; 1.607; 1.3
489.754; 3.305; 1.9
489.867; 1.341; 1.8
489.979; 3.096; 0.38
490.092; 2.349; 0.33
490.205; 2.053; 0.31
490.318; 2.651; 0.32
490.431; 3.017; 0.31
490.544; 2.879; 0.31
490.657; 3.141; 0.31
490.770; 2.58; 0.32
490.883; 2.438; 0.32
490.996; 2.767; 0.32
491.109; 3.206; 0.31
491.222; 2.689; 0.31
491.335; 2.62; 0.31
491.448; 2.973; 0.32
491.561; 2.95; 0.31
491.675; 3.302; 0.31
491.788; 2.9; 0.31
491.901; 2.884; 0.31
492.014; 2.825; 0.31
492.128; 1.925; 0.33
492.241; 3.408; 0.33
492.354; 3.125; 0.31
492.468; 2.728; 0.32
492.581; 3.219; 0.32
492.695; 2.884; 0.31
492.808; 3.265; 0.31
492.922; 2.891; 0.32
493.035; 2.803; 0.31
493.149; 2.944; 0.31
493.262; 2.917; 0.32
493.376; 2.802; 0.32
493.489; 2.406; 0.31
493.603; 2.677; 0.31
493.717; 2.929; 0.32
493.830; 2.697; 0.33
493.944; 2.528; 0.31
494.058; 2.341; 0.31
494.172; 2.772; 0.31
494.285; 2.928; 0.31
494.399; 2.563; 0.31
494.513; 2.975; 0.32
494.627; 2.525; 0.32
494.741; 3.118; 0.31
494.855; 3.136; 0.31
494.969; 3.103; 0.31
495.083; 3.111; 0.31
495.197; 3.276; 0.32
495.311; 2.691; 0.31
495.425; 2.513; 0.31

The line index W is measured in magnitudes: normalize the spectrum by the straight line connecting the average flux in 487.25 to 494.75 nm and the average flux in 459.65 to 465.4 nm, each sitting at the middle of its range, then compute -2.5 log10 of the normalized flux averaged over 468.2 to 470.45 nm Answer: 0.02 mag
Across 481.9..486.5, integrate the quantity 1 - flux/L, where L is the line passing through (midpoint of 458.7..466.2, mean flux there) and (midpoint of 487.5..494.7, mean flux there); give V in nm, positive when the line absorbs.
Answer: 0.18 nm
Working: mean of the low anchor 2.7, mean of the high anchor 2.76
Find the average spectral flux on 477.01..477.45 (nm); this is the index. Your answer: 2.58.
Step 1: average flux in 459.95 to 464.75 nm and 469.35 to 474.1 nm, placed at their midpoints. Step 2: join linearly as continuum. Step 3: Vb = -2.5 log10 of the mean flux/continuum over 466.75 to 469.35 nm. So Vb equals 0.04 mag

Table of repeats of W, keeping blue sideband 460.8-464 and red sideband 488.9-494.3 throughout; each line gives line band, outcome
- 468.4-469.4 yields 0.030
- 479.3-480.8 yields -0.052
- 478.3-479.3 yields 0.119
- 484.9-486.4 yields 0.148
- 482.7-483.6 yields 0.046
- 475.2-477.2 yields 0.014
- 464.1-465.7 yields 0.035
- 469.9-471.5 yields 0.043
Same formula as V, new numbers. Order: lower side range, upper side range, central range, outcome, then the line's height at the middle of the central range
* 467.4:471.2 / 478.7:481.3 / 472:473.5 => -0.05 nm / 2.68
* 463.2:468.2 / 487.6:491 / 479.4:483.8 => -0.21 nm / 2.69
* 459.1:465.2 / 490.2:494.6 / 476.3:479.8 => 0.13 nm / 2.75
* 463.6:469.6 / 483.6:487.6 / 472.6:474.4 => -0.01 nm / 2.68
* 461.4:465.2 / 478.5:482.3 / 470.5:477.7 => 0.04 nm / 2.76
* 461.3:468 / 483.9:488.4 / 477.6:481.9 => -0.15 nm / 2.65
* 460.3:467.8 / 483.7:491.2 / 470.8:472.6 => -0.08 nm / 2.71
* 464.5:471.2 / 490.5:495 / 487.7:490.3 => 0.16 nm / 2.82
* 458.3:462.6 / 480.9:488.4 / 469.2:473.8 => -0.12 nm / 2.69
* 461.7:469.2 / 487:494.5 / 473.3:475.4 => -0.03 nm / 2.72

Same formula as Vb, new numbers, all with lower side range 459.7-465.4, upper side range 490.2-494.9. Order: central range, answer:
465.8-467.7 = -0.03 mag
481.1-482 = -0.05 mag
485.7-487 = 0.16 mag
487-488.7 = 0.03 mag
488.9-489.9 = 0.08 mag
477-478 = 0.03 mag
